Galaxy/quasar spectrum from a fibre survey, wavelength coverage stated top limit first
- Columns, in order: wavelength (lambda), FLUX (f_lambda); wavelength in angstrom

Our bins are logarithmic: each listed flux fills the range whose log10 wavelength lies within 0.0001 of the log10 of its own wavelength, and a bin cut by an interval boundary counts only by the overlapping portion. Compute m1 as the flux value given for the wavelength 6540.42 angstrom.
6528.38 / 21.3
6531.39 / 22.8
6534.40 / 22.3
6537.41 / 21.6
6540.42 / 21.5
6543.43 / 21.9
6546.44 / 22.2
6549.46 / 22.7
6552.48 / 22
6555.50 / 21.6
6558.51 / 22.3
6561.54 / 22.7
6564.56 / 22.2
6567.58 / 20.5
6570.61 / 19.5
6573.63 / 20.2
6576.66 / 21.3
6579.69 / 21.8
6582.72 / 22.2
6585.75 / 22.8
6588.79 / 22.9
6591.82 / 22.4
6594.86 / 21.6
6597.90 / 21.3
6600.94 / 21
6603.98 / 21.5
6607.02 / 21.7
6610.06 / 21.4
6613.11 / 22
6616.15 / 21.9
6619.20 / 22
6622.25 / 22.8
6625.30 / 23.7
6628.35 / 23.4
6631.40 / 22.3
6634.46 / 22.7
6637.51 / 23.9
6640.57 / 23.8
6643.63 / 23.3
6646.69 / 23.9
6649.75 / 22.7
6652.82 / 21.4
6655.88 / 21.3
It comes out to 21.5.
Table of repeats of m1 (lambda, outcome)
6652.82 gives 21.4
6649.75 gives 22.7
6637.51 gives 23.9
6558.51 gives 22.3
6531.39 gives 22.8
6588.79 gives 22.9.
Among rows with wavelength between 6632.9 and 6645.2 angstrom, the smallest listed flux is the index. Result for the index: 22.7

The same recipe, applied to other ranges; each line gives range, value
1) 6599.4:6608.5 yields 21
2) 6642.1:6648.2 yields 23.3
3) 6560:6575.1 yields 19.5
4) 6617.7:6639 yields 22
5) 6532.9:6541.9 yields 21.5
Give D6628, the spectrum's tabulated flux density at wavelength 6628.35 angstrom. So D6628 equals 23.4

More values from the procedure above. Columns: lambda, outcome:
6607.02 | 21.7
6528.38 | 21.3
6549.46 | 22.7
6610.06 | 21.4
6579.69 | 21.8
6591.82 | 22.4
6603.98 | 21.5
